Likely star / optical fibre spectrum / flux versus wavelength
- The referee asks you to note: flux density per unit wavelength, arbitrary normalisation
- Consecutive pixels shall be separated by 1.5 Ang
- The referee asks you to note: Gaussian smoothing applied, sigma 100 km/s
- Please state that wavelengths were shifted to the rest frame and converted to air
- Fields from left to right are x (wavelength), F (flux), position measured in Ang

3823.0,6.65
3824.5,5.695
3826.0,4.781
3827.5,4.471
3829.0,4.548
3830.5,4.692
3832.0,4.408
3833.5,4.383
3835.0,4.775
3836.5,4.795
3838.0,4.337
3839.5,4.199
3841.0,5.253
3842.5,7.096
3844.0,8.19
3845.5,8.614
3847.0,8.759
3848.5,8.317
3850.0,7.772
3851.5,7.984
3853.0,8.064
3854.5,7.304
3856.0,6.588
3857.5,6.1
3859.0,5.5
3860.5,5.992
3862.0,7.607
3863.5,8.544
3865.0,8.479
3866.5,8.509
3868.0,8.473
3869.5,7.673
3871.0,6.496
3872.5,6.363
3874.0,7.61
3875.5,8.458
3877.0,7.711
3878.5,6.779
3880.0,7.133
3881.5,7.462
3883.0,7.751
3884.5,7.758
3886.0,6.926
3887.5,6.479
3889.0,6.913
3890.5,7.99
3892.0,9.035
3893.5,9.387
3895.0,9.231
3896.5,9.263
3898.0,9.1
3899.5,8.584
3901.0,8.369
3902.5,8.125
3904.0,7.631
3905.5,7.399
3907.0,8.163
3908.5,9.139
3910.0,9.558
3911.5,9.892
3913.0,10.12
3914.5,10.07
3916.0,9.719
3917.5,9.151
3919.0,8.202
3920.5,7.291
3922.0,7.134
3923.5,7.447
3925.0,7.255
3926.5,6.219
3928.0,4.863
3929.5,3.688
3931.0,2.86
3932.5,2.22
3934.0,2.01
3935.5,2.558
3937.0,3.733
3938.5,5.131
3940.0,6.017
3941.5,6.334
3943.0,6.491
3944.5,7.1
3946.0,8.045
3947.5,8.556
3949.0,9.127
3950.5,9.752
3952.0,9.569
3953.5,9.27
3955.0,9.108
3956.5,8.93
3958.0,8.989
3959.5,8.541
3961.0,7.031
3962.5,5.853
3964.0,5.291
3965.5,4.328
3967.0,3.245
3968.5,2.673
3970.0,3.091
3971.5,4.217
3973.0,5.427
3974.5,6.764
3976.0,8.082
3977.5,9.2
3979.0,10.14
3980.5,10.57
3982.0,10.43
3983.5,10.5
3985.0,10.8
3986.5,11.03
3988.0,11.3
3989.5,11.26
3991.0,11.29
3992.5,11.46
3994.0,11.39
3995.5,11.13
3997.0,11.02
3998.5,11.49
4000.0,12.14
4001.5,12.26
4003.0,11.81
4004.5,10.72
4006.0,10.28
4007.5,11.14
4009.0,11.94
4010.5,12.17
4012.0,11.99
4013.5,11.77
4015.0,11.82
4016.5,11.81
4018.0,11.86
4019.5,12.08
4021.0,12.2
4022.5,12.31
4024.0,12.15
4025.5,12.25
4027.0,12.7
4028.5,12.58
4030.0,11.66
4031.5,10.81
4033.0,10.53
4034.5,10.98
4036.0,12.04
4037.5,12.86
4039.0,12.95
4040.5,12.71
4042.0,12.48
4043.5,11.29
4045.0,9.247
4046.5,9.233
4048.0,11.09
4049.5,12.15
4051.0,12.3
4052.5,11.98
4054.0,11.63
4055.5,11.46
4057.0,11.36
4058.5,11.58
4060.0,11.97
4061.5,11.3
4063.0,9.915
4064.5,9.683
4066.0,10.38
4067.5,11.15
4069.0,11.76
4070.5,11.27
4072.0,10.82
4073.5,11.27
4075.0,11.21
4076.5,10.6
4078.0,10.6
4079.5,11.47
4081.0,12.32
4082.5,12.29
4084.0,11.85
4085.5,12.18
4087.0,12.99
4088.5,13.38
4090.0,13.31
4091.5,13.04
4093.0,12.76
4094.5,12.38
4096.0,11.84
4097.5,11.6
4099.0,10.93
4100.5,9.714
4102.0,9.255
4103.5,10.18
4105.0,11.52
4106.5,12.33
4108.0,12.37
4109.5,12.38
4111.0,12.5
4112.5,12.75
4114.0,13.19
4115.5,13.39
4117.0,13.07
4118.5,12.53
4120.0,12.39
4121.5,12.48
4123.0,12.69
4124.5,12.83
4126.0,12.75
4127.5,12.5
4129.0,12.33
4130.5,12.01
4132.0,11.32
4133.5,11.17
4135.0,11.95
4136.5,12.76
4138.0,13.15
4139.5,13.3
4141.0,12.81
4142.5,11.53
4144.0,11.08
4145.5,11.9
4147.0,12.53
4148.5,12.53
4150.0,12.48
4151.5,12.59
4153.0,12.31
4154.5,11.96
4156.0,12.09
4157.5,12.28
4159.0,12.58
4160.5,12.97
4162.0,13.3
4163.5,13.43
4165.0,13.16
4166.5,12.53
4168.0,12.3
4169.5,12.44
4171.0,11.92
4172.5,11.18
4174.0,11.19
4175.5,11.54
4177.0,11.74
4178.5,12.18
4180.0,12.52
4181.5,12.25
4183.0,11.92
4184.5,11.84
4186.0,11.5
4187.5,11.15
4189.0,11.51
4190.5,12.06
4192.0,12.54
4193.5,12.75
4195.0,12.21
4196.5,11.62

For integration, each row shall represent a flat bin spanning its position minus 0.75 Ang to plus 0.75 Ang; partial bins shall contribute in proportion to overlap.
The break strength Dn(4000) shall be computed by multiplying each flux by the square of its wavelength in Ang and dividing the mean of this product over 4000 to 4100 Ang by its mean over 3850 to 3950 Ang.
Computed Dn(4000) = 1.7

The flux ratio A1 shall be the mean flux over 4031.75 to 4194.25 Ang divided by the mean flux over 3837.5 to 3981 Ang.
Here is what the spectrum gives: 1.65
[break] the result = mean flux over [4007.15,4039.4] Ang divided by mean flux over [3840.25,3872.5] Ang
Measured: 1.6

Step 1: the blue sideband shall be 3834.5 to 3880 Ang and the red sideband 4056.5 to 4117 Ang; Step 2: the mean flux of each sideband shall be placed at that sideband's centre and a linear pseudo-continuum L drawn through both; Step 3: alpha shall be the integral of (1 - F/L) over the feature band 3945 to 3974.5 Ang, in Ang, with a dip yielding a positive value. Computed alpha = 7.13 Ang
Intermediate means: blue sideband 7.09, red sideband 11.7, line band 6.9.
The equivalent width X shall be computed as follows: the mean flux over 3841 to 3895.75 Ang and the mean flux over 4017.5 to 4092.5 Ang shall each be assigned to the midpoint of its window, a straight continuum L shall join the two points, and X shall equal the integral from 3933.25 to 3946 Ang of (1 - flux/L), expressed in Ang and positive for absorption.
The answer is 5.7 Ang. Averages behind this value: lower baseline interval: 7.61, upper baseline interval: 11.7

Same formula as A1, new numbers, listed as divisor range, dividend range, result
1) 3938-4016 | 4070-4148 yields 1.34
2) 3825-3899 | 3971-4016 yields 1.50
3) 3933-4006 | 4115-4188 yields 1.49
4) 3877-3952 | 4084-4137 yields 1.66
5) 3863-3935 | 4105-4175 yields 1.64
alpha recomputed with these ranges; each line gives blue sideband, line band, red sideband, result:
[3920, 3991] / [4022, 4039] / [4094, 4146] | -4.7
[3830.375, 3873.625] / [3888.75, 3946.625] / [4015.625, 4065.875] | 7.8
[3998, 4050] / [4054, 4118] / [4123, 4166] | 2.0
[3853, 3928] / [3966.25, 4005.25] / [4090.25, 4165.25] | 1.3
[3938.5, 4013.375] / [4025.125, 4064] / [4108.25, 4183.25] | -4.7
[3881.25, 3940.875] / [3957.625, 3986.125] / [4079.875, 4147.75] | 5.3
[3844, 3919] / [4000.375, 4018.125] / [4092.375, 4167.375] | -2.5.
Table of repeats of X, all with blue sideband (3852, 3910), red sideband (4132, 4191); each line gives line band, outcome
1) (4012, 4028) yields -3.44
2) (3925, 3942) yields 8.58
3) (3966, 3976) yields 5.08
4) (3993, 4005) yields -2.35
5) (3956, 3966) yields 2.22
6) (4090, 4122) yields -2.10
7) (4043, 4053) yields -0.59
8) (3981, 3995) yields -2.36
